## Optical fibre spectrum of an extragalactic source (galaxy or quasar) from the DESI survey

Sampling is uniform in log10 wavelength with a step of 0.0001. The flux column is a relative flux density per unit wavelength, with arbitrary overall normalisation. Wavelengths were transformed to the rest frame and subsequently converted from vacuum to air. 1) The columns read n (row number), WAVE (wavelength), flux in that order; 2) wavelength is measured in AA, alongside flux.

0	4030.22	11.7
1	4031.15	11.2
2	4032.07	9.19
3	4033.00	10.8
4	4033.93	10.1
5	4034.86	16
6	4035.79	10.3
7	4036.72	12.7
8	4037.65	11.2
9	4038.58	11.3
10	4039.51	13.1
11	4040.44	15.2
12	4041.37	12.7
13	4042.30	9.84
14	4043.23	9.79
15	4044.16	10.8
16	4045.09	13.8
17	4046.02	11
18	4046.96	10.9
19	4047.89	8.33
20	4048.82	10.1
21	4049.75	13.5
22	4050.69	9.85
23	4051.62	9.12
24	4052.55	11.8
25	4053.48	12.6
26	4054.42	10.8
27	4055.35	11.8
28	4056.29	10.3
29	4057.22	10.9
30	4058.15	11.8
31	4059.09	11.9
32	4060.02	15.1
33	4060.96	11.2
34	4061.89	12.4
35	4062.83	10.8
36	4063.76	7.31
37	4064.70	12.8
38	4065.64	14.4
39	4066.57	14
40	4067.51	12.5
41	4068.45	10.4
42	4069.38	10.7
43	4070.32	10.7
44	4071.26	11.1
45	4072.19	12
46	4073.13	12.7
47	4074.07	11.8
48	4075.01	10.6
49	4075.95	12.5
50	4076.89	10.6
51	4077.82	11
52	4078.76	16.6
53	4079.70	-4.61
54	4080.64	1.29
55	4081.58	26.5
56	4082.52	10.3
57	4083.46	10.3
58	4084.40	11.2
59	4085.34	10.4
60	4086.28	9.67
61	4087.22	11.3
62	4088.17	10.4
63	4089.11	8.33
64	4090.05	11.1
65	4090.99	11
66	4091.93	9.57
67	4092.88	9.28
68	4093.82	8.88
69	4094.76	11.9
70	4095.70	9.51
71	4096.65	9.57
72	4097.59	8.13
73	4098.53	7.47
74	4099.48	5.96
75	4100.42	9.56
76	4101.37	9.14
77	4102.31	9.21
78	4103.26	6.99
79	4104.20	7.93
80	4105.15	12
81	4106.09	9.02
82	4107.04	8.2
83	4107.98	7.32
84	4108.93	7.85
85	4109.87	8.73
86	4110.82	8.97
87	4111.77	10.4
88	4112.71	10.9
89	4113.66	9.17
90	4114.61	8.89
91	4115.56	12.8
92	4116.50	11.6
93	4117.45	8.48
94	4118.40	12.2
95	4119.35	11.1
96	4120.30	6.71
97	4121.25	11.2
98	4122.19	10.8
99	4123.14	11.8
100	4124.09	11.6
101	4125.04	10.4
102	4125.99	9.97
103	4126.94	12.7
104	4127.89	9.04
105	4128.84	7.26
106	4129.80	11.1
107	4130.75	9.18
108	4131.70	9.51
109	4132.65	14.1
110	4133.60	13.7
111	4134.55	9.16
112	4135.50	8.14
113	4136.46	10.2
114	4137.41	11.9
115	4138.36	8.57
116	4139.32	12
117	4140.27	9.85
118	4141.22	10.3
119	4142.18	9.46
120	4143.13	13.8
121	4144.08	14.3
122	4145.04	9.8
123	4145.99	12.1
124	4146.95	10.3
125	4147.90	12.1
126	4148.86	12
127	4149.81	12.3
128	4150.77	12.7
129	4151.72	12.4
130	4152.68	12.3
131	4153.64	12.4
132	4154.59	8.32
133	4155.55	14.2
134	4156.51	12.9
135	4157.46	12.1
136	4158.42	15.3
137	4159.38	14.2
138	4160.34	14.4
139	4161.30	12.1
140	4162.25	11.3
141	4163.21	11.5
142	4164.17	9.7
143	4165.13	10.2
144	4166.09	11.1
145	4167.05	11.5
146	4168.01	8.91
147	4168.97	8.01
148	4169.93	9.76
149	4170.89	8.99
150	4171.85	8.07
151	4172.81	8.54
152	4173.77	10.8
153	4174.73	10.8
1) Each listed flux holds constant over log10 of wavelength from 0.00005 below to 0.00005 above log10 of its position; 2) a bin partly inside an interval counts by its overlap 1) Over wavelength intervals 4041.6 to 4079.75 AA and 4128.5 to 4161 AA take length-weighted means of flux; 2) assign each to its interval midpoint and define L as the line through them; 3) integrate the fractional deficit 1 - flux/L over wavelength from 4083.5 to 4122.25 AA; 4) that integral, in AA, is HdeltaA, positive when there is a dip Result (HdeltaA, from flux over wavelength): 6.3 AA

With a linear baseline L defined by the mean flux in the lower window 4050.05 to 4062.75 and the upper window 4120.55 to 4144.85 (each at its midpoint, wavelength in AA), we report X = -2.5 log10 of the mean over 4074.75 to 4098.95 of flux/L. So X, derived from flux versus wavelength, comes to 0.11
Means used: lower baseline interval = 11.5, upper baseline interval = 10.8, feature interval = 10.1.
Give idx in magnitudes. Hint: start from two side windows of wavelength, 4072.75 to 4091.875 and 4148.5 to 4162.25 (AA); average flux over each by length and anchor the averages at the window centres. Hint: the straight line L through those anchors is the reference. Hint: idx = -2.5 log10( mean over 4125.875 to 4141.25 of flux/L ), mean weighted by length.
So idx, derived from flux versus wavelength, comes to 0.159 mag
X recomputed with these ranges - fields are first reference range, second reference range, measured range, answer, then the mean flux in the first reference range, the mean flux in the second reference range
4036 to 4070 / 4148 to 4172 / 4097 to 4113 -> 0.31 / 11.6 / 11.5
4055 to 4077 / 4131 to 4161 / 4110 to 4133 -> 0.13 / 11.7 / 11.8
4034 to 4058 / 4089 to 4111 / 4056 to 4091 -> -0.09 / 11.5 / 9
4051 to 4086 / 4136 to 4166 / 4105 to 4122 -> 0.19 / 11.3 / 11.8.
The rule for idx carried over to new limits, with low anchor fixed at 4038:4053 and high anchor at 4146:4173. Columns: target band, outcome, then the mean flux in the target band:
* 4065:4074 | -0.07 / 12.1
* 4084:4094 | 0.12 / 10.1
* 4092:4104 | 0.28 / 8.8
